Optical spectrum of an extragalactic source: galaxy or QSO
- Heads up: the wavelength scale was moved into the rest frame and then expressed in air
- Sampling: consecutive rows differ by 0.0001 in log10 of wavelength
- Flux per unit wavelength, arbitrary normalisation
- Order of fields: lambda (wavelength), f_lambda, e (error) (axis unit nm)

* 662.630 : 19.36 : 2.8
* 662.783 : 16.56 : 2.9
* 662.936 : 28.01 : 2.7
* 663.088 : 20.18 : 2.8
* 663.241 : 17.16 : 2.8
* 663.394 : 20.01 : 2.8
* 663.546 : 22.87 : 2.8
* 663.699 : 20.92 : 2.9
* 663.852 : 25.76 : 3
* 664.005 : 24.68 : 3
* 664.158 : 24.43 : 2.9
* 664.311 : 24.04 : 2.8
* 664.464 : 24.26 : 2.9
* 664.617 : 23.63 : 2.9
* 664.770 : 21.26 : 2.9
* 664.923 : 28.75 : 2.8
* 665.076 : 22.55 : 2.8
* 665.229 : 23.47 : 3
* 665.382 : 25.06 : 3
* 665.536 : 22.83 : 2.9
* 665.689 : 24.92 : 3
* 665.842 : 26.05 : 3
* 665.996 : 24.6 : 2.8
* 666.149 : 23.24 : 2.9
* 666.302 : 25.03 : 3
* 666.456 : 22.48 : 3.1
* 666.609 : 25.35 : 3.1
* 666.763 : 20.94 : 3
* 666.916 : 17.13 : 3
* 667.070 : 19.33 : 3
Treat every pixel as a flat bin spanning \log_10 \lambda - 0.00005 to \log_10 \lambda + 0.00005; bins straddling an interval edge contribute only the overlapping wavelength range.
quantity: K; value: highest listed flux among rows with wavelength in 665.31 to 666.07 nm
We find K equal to 26.05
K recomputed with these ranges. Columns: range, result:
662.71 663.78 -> 28.01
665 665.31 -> 23.47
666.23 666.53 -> 25.03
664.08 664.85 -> 24.43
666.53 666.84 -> 25.35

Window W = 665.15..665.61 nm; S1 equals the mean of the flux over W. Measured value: 23.8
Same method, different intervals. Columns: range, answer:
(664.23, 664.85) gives 23.3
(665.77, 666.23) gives 24.6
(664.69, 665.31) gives 24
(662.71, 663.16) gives 21.6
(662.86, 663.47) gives 21.4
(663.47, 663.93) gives 23.2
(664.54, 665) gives 24.6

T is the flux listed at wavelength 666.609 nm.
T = 25.35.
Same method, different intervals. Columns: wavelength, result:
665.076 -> 22.55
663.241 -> 17.16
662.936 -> 28.01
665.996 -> 24.6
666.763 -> 20.94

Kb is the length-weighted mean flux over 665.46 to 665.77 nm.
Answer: 24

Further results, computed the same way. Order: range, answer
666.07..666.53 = 23.6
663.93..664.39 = 24.4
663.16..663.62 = 20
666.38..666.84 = 22.9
